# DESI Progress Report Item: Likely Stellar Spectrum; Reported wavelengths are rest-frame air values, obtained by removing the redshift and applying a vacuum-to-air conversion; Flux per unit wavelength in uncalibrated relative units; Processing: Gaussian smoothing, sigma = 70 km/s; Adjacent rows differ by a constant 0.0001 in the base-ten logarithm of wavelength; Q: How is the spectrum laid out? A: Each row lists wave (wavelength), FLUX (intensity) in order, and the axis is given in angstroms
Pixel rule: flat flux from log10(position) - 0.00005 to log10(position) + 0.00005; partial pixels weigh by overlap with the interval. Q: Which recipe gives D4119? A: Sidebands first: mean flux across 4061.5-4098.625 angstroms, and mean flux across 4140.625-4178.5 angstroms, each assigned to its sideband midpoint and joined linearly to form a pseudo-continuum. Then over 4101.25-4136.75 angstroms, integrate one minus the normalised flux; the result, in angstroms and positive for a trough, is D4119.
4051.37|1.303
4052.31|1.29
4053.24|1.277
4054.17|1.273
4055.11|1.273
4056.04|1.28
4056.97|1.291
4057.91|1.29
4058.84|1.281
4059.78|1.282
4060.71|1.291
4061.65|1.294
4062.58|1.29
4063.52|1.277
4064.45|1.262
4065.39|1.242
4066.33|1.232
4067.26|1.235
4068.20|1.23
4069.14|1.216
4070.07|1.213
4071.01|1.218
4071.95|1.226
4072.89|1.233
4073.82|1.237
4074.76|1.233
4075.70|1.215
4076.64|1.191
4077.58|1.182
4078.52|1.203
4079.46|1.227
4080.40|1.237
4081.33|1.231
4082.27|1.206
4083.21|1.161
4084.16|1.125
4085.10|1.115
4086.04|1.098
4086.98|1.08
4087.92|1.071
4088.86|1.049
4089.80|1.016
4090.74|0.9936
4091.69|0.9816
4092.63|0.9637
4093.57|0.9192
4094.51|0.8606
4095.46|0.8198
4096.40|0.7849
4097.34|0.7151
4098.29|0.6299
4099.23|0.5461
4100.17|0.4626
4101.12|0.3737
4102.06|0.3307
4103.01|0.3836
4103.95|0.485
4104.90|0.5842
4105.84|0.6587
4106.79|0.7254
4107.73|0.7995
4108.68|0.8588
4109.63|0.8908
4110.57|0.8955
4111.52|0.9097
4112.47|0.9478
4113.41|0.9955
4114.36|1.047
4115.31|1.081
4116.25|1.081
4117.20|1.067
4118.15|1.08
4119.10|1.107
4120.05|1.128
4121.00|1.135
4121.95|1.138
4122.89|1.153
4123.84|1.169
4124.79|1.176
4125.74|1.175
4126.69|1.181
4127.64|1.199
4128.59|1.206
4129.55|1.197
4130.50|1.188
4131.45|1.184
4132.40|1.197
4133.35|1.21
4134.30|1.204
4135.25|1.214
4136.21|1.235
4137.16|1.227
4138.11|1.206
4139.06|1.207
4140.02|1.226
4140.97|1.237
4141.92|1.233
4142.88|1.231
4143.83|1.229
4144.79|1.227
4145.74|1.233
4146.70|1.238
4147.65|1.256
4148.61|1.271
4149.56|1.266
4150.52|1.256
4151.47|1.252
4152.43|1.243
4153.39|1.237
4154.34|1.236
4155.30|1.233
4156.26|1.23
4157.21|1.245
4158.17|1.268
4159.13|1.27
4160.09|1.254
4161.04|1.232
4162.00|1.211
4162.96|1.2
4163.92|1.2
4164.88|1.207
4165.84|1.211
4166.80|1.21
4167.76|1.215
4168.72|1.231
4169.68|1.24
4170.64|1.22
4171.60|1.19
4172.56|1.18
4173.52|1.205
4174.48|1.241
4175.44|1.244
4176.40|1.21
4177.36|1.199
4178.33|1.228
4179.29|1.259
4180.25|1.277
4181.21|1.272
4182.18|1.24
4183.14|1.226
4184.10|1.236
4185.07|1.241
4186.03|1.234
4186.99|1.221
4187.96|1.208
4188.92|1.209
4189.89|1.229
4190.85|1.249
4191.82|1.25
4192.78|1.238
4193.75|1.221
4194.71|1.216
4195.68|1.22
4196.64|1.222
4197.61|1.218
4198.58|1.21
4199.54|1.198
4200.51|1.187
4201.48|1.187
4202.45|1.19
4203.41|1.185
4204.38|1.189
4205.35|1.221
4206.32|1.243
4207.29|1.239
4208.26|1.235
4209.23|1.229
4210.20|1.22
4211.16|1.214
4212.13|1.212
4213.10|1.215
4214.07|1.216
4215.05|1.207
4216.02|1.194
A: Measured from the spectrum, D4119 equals 5.29 angstroms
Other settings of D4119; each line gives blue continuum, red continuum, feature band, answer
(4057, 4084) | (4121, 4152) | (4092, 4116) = 9.3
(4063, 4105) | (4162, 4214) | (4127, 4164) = -3.1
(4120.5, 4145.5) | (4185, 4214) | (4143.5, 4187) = -0.9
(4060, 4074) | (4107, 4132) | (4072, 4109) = 7.9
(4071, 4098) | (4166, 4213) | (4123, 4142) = -0.9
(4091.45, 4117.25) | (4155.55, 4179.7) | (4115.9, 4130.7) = -3.9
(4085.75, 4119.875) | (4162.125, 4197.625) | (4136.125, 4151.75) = -2.8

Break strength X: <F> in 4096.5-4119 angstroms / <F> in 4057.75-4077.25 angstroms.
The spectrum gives 0.6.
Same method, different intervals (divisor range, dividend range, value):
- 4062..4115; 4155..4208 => 1.24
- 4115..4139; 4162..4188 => 1.05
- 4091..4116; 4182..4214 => 1.60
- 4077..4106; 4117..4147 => 1.34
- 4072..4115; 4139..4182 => 1.33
